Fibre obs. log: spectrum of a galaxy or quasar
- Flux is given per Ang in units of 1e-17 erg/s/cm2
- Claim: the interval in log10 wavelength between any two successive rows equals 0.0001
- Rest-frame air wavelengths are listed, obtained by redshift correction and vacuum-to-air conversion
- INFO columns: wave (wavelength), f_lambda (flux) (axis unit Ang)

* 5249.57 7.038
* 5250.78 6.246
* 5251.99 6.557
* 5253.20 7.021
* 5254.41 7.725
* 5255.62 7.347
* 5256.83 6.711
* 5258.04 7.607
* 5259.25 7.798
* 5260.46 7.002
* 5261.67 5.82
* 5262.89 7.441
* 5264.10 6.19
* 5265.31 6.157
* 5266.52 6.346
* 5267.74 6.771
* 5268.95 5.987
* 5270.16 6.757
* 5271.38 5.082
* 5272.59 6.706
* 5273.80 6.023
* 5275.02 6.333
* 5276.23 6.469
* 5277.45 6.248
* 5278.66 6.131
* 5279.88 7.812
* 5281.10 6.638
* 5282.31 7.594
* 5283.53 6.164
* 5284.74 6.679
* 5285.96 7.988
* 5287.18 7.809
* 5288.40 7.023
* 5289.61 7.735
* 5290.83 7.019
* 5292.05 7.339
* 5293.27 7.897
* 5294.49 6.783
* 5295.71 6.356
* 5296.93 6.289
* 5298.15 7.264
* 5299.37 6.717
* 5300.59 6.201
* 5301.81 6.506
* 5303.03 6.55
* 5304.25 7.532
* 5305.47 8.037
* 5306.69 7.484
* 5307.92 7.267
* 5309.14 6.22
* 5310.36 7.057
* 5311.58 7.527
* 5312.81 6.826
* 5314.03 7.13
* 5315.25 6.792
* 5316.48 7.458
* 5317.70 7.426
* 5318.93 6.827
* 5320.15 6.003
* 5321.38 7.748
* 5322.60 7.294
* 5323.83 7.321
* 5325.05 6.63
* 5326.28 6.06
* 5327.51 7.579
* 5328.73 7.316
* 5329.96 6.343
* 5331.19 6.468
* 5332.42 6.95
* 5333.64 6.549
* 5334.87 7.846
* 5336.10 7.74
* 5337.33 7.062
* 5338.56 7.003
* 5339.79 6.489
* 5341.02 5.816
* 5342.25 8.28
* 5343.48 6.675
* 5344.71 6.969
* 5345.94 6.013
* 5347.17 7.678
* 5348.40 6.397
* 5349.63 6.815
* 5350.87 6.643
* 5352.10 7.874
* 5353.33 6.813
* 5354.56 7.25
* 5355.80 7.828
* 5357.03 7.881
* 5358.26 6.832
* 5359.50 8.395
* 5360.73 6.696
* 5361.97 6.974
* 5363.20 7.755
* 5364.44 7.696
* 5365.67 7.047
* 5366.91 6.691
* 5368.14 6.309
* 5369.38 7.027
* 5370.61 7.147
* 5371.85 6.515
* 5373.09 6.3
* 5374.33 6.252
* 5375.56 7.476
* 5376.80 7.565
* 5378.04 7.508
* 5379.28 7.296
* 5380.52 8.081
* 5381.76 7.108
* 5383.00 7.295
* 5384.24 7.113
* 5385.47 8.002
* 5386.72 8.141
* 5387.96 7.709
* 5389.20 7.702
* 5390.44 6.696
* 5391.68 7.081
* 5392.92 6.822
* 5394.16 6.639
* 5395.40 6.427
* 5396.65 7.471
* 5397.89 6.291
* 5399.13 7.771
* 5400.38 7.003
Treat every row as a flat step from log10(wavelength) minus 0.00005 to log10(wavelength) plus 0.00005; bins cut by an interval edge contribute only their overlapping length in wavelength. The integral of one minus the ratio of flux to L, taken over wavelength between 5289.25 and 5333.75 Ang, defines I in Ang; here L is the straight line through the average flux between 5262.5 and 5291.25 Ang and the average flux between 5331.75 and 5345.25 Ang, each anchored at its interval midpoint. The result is -0.6 Ang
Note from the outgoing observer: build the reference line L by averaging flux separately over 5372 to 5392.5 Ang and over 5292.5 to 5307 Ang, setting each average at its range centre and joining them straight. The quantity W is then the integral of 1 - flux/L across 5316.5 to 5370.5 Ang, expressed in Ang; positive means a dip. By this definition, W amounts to 0.7 Ang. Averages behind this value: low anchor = 6.96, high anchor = 7.31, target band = 7.05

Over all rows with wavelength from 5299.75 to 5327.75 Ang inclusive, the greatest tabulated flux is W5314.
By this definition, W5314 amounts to 8.037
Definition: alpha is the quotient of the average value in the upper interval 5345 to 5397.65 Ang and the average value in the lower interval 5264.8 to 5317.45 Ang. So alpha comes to 1.04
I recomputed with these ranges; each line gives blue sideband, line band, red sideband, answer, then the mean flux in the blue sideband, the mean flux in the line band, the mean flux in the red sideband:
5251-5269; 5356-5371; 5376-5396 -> 0.04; 6.84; 7.23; 7.33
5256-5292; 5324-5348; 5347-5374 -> 0.28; 6.77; 6.92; 7.1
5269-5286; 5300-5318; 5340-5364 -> -0.71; 6.55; 7.06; 7.13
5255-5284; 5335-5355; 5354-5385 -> 0.22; 6.63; 6.99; 7.21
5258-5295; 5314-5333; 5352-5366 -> 0.52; 6.81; 6.95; 7.41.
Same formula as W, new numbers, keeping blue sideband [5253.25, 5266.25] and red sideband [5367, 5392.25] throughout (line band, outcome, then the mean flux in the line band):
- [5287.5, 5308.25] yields -0.1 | 7.07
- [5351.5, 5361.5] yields -0.4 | 7.44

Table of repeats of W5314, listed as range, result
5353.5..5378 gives 8.395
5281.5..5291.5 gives 7.988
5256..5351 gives 8.28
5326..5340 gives 7.846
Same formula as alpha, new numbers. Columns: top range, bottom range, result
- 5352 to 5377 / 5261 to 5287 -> 1.09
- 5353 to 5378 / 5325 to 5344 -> 1.03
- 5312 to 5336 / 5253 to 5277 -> 1.05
